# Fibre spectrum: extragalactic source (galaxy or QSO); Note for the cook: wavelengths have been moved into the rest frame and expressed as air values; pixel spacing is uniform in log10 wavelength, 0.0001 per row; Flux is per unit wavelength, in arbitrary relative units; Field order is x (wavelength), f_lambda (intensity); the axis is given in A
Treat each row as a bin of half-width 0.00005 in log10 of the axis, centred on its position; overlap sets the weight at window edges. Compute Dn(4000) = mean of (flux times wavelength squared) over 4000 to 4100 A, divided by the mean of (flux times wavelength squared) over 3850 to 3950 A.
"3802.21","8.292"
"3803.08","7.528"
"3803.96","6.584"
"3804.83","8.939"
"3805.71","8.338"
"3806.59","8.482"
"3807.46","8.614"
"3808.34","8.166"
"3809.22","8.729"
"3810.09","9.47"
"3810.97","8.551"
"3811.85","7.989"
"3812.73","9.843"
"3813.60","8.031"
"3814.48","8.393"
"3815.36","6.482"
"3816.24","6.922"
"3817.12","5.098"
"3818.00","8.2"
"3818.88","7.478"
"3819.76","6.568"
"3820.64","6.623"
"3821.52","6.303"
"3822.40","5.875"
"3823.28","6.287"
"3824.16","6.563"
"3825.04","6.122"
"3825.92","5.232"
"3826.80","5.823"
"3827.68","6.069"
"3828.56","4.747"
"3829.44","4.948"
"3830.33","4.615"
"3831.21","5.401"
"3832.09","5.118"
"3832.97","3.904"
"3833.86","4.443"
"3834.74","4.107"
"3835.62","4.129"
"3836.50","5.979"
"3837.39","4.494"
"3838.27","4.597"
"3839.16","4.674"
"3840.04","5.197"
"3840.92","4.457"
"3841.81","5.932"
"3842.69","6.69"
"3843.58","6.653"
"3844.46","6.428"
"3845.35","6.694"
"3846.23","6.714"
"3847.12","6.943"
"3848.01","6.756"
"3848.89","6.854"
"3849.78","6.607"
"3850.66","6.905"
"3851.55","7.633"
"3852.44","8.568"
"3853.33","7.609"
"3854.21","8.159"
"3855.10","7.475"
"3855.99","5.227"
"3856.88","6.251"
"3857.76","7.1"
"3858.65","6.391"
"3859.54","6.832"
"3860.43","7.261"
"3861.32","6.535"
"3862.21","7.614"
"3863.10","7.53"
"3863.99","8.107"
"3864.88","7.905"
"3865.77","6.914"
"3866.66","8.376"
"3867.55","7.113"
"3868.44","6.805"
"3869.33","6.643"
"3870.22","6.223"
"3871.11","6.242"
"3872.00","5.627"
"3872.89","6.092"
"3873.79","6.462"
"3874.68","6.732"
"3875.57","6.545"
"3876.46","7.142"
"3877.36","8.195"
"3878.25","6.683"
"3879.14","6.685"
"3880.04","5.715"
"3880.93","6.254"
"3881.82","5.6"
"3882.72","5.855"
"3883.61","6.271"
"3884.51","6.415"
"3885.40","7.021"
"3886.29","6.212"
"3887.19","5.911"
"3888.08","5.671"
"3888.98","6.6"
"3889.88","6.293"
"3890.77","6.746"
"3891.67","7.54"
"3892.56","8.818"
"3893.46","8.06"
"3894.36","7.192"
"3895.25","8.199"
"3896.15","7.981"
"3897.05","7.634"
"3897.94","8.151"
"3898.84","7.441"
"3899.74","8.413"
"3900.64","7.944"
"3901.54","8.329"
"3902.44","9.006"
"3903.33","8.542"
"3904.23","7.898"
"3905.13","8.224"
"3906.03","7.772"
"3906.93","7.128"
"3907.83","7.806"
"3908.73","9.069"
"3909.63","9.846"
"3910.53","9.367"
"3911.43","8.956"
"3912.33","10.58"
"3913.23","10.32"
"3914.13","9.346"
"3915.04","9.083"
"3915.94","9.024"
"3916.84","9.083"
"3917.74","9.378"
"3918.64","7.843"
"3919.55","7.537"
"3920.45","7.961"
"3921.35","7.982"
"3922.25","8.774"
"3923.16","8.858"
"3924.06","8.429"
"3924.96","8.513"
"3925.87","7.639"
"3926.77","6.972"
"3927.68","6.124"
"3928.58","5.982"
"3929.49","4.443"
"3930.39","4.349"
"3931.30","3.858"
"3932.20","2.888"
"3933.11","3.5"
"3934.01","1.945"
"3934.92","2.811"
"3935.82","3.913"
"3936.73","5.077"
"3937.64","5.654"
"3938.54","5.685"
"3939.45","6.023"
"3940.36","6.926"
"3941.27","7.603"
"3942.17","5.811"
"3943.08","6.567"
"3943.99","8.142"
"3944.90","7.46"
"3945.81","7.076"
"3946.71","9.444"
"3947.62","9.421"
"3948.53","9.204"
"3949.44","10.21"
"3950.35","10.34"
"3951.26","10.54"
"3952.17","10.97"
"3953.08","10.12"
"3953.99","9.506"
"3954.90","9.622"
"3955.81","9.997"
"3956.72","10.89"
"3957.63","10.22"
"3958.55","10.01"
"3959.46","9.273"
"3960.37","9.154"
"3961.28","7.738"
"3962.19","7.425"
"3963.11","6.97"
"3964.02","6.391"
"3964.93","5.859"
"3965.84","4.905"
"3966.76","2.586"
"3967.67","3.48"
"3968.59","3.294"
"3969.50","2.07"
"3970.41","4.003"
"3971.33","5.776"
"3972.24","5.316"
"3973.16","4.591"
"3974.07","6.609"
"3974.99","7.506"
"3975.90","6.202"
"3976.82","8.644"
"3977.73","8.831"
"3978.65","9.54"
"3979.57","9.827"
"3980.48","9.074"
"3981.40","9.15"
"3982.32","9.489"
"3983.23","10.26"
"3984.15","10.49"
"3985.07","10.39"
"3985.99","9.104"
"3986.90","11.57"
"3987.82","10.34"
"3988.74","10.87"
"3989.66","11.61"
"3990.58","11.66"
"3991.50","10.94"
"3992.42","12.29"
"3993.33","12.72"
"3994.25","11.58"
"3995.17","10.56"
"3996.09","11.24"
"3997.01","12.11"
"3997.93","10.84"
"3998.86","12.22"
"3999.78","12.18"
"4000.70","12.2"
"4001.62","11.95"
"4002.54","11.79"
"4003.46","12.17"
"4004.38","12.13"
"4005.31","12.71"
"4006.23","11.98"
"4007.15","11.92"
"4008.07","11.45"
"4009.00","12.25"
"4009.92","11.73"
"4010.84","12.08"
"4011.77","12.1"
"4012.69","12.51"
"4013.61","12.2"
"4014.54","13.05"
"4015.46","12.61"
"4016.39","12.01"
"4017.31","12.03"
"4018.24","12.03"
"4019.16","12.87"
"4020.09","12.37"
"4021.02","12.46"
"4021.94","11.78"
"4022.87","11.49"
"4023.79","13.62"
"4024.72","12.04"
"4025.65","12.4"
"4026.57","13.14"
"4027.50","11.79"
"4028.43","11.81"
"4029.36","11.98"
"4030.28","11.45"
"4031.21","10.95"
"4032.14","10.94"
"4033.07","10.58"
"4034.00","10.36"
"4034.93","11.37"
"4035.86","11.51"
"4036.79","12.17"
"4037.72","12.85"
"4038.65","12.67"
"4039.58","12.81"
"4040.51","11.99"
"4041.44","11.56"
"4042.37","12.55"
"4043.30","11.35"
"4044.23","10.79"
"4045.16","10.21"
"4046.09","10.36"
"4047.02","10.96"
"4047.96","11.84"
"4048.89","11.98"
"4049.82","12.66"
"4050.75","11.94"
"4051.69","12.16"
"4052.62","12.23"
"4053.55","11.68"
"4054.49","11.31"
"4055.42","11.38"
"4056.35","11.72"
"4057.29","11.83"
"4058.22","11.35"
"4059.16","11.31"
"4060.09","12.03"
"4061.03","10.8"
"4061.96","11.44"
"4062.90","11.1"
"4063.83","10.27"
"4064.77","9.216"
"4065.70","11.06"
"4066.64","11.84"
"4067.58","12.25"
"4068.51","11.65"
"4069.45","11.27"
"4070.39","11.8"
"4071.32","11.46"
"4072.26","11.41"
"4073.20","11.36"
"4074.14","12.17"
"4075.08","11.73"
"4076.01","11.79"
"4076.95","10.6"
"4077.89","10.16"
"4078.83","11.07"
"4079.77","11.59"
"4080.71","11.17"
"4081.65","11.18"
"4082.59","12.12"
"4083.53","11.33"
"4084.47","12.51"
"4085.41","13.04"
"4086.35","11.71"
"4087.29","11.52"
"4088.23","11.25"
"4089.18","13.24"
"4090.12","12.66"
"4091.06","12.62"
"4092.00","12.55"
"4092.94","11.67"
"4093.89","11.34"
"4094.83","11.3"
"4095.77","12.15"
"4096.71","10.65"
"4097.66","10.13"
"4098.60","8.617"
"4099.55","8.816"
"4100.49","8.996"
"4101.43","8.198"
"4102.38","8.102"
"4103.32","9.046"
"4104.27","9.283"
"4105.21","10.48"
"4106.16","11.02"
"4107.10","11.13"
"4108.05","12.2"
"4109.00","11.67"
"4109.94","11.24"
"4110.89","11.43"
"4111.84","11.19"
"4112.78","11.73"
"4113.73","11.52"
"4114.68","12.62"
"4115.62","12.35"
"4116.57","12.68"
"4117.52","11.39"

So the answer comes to 1.75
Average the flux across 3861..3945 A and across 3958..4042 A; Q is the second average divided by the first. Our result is 1.45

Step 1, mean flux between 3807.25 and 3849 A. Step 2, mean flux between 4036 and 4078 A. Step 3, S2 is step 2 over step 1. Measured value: 1.83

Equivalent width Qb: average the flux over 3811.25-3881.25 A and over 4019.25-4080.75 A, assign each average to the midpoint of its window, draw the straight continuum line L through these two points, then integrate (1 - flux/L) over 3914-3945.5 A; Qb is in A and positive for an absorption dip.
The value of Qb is 7.2 A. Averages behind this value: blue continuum 6.47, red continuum 11.6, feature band 6.58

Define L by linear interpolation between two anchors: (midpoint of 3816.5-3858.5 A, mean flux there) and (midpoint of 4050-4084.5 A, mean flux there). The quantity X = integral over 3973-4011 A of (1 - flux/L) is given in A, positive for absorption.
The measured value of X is -3.8 A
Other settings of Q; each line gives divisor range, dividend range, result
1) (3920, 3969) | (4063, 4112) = 1.56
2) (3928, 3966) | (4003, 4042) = 1.66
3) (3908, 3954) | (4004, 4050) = 1.58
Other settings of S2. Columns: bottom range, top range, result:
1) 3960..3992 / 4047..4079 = 1.48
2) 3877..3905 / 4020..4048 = 1.63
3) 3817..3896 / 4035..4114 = 1.76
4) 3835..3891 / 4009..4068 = 1.80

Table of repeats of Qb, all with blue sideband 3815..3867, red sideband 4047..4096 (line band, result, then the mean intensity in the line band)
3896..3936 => 2.4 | 7.5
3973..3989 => 0.8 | 9.09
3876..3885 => 0.9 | 6.48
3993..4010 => -3.2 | 11.9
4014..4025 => -2.1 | 12.4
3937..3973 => 5.9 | 7.44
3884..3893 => 0.8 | 6.72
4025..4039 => -1.3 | 11.7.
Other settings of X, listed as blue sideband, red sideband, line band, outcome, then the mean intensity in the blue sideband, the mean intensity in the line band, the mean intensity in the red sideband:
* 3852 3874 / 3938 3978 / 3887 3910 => -1.98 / 7.01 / 7.79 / 7.45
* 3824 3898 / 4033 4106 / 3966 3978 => 5.06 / 6.45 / 5.24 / 11.3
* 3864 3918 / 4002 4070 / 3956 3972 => 5.18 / 7.55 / 6.51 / 11.8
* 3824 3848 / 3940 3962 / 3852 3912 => -3.67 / 5.44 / 7.28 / 9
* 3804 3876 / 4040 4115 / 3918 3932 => 2.23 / 6.65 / 6.97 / 11.3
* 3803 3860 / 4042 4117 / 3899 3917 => -1.60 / 6.58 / 8.76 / 11.3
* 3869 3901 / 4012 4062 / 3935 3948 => 3.12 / 6.87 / 6.65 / 11.8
